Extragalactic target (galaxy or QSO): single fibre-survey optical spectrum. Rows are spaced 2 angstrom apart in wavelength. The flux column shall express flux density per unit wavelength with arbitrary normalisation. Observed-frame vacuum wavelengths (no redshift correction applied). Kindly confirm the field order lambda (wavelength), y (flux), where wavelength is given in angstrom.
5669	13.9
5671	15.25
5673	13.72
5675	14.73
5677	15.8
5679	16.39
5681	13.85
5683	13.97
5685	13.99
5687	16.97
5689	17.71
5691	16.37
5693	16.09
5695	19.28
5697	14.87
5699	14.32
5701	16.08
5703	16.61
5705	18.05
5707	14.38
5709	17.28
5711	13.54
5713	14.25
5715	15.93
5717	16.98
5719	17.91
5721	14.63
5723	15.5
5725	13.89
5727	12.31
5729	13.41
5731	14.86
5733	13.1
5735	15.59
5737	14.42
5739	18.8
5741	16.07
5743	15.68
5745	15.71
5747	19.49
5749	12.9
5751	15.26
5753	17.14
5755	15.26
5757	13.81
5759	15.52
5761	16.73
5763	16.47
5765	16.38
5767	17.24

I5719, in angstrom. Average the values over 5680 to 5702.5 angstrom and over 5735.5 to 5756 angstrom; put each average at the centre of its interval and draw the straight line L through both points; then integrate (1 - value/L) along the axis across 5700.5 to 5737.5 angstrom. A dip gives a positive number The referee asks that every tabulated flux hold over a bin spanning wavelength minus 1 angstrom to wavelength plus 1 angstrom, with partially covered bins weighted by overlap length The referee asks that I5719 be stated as 1.7 angstrom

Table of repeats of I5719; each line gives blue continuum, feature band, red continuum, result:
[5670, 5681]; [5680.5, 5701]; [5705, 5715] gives -0.9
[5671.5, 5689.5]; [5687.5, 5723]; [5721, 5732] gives -3.8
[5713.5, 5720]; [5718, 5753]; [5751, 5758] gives 1.6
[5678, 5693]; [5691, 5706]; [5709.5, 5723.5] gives -0.8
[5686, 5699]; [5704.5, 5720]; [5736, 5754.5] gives 0.5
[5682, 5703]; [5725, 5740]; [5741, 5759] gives 1.1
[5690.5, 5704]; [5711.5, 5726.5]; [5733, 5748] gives 0.8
